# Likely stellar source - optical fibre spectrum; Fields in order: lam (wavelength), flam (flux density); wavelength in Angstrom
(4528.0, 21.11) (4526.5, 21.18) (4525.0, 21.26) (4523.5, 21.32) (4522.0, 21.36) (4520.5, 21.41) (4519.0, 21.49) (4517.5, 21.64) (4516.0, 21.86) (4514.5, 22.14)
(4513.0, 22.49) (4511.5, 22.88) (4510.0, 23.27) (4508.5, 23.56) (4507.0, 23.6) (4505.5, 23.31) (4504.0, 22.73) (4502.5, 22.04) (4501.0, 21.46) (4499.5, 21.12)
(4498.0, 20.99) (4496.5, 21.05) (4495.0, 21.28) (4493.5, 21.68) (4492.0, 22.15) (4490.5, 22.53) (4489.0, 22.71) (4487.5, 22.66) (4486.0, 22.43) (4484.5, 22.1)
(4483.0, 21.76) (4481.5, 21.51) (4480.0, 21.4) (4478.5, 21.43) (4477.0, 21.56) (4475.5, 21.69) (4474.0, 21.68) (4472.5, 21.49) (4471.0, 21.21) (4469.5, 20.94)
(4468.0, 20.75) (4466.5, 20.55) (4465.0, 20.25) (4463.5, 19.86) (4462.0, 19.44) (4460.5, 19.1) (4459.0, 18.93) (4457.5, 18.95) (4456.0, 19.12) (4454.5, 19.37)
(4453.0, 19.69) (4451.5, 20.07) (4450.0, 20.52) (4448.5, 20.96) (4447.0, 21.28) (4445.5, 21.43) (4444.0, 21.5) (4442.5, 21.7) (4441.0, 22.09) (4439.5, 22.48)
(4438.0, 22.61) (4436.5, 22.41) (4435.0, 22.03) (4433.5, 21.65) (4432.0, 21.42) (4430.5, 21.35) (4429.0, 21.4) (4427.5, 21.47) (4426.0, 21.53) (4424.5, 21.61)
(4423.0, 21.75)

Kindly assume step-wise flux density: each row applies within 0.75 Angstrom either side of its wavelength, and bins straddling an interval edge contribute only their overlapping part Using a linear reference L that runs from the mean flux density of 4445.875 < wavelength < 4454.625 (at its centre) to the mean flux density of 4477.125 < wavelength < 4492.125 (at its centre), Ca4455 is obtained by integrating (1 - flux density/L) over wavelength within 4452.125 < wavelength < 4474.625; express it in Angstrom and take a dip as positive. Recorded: 1.0 Angstrom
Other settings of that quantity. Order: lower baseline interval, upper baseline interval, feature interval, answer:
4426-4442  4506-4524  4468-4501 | 0.70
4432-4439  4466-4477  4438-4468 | 1.71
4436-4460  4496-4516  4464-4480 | 0.22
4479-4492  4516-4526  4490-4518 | -0.56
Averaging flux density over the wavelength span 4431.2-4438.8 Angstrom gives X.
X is 22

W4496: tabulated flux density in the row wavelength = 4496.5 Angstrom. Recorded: 21.05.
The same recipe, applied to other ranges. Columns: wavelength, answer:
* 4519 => 21.49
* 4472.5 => 21.49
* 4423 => 21.75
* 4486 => 22.43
